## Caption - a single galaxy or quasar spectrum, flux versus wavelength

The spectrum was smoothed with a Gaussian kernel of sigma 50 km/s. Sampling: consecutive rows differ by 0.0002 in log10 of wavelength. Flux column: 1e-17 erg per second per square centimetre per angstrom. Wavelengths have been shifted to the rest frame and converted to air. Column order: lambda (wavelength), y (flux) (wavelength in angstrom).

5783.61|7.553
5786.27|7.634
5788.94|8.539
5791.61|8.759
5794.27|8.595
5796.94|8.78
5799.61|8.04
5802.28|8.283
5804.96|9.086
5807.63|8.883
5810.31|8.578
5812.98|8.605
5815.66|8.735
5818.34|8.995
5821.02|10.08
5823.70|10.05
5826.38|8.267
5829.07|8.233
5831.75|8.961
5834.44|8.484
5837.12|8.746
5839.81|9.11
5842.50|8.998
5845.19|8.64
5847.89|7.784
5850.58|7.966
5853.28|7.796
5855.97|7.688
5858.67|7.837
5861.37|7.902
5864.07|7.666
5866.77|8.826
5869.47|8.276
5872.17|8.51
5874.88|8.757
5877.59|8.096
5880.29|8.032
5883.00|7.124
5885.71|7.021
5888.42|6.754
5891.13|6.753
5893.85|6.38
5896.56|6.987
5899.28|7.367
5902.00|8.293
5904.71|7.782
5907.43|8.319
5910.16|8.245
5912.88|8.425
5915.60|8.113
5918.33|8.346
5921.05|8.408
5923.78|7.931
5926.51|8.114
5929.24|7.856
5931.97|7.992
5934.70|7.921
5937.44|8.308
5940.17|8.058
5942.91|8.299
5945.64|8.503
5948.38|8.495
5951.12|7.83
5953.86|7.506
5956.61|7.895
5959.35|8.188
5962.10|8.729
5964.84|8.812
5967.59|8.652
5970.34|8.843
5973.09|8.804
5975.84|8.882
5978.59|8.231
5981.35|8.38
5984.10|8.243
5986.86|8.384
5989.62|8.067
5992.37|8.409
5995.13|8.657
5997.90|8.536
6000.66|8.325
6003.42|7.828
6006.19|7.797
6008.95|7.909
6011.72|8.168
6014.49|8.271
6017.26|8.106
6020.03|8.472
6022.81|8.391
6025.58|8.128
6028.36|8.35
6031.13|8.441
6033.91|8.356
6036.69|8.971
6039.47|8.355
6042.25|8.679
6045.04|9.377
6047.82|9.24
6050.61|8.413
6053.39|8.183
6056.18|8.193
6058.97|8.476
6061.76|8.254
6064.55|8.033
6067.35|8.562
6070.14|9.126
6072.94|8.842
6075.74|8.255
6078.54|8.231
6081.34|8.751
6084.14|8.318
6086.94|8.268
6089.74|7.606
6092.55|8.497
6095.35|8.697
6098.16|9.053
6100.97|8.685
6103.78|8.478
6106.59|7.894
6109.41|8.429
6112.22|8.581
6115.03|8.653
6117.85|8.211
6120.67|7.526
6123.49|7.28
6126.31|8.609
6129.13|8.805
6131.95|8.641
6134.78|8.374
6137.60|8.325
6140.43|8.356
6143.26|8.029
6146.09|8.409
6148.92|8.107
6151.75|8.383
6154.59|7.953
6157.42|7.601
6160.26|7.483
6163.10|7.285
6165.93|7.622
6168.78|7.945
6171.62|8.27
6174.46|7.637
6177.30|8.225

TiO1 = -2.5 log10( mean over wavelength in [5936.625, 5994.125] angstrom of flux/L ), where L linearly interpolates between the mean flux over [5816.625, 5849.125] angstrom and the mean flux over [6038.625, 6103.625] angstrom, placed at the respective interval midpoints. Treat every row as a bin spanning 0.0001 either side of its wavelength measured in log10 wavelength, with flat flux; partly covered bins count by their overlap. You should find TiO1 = 0.04 mag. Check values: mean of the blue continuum 8.86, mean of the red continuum 8.53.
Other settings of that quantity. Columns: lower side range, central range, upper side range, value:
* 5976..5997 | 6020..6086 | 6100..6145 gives -0.02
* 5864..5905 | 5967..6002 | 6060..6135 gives -0.06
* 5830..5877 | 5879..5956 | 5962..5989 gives 0.09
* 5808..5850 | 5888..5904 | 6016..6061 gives 0.22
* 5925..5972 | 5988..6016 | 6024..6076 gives 0.03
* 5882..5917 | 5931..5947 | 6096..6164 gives -0.08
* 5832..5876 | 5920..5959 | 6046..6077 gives 0.04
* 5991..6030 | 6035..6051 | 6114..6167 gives -0.08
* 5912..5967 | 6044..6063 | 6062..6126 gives -0.03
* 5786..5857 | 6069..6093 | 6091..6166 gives -0.02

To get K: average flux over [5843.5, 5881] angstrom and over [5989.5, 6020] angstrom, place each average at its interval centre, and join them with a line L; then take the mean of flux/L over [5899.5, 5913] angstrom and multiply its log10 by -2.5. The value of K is 0.005 mag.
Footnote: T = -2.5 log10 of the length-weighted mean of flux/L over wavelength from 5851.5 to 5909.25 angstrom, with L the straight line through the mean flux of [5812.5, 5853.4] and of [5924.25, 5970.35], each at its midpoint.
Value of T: 0.107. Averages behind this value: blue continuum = 8.74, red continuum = 8.21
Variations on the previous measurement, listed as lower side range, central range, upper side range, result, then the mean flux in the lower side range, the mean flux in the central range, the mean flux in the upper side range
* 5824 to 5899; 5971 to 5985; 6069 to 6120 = -0.04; 8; 8.54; 8.46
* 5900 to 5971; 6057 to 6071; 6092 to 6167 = -0.03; 8.21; 8.45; 8.22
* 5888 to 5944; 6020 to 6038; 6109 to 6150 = -0.05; 7.86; 8.44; 8.29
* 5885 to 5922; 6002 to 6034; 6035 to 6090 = 0.01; 7.66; 8.18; 8.52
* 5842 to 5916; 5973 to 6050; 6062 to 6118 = -0.02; 7.85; 8.41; 8.46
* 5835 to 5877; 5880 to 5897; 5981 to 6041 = 0.19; 8.3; 6.94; 8.3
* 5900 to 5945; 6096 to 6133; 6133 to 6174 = -0.05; 8.15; 8.38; 8.01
